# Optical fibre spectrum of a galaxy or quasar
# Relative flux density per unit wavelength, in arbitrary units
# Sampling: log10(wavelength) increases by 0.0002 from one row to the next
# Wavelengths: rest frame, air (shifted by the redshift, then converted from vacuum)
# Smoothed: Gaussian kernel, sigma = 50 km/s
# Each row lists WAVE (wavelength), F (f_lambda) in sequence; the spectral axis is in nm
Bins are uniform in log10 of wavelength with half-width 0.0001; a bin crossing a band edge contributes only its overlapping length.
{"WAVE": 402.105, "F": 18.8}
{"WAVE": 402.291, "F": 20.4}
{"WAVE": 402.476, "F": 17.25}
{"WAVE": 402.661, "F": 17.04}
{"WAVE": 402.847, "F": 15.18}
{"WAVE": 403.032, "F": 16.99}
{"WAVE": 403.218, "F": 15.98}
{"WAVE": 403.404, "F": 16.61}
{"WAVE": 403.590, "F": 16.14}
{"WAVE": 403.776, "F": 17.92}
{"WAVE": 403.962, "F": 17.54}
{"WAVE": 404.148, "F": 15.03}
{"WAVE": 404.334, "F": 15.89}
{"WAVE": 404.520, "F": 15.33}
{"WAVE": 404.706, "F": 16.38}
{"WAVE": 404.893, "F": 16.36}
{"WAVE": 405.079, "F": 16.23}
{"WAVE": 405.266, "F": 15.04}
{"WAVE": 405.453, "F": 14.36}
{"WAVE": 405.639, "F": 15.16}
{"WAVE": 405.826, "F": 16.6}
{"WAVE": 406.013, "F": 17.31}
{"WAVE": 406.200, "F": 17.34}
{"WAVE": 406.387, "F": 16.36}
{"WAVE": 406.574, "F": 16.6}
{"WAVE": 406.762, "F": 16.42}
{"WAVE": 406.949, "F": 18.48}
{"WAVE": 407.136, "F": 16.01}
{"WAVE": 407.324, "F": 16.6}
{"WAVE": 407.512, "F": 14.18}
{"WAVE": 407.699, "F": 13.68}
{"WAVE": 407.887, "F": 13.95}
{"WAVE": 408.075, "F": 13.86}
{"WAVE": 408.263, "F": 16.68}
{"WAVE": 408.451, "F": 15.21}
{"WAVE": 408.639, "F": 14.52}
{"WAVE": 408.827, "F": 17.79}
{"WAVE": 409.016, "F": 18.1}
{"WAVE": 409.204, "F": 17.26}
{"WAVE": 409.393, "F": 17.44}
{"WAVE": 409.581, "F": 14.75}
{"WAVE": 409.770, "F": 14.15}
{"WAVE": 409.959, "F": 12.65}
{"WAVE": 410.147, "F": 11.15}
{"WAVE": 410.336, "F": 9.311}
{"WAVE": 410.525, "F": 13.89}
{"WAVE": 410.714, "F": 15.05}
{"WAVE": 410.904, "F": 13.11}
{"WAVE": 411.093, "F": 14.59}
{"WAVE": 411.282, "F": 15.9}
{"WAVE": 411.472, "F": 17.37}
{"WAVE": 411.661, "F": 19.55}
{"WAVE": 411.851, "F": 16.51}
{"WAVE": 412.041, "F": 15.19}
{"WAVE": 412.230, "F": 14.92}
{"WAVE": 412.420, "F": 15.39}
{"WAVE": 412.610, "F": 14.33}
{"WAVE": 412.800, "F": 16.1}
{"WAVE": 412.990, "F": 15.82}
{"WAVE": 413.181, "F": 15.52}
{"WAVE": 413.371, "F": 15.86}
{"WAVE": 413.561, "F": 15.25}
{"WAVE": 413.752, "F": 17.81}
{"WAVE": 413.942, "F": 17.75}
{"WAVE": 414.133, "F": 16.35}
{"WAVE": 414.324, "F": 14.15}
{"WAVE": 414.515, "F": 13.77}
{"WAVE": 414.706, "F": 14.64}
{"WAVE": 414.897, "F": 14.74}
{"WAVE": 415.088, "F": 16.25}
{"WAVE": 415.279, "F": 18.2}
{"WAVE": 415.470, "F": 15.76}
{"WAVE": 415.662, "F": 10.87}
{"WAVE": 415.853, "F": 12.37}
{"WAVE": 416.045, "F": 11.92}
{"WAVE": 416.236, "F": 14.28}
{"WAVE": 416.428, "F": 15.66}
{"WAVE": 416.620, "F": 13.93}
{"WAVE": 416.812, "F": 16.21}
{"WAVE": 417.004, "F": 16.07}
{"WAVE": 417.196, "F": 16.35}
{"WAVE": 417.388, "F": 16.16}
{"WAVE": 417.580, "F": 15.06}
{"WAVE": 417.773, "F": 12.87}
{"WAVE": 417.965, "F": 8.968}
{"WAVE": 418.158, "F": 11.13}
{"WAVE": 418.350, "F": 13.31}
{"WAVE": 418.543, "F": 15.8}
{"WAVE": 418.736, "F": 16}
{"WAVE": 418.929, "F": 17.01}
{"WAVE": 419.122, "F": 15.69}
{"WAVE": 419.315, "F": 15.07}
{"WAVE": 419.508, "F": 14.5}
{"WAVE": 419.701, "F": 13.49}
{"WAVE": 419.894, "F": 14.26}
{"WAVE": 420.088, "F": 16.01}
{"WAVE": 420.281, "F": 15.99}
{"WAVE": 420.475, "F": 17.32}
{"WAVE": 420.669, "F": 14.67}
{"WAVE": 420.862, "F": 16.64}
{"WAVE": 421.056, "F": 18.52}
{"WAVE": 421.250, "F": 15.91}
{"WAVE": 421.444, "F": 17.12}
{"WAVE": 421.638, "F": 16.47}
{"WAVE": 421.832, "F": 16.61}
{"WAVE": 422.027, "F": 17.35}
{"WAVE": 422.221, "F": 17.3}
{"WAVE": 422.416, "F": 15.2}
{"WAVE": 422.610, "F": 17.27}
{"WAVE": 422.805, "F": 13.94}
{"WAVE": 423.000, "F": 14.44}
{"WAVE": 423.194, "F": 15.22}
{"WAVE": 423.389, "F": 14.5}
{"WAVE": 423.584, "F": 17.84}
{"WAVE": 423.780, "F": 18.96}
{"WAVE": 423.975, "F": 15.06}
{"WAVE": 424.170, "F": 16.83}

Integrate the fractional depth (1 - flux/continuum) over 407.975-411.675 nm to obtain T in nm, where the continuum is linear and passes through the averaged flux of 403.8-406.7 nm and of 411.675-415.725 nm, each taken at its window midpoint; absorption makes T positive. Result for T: 0.195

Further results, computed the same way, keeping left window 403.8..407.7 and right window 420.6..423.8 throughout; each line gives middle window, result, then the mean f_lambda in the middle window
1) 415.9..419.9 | 0.447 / 14.4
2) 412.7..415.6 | 0.074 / 15.8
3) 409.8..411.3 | 0.285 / 13.1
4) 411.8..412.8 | 0.056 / 15.3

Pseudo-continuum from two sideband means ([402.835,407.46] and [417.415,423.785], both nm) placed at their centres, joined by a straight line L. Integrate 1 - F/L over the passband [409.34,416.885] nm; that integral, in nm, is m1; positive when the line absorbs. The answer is 0.433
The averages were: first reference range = 16.3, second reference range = 15.4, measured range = 14.9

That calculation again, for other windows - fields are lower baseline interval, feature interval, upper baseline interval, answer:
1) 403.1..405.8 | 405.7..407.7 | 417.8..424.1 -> -0.060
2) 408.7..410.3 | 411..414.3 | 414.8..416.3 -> -0.307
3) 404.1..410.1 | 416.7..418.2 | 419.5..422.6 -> 0.174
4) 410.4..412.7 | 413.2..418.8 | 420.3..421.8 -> 0.429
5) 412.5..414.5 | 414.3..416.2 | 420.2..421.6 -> 0.204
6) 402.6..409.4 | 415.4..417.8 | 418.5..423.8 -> 0.237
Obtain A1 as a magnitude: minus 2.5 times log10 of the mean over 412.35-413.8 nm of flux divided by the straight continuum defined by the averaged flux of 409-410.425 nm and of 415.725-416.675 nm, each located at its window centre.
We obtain -0.14 mag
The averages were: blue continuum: 14.2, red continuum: 13.5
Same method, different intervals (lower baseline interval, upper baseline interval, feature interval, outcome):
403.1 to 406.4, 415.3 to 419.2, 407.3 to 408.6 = 0.07 mag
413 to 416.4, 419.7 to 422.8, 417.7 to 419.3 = 0.14 mag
